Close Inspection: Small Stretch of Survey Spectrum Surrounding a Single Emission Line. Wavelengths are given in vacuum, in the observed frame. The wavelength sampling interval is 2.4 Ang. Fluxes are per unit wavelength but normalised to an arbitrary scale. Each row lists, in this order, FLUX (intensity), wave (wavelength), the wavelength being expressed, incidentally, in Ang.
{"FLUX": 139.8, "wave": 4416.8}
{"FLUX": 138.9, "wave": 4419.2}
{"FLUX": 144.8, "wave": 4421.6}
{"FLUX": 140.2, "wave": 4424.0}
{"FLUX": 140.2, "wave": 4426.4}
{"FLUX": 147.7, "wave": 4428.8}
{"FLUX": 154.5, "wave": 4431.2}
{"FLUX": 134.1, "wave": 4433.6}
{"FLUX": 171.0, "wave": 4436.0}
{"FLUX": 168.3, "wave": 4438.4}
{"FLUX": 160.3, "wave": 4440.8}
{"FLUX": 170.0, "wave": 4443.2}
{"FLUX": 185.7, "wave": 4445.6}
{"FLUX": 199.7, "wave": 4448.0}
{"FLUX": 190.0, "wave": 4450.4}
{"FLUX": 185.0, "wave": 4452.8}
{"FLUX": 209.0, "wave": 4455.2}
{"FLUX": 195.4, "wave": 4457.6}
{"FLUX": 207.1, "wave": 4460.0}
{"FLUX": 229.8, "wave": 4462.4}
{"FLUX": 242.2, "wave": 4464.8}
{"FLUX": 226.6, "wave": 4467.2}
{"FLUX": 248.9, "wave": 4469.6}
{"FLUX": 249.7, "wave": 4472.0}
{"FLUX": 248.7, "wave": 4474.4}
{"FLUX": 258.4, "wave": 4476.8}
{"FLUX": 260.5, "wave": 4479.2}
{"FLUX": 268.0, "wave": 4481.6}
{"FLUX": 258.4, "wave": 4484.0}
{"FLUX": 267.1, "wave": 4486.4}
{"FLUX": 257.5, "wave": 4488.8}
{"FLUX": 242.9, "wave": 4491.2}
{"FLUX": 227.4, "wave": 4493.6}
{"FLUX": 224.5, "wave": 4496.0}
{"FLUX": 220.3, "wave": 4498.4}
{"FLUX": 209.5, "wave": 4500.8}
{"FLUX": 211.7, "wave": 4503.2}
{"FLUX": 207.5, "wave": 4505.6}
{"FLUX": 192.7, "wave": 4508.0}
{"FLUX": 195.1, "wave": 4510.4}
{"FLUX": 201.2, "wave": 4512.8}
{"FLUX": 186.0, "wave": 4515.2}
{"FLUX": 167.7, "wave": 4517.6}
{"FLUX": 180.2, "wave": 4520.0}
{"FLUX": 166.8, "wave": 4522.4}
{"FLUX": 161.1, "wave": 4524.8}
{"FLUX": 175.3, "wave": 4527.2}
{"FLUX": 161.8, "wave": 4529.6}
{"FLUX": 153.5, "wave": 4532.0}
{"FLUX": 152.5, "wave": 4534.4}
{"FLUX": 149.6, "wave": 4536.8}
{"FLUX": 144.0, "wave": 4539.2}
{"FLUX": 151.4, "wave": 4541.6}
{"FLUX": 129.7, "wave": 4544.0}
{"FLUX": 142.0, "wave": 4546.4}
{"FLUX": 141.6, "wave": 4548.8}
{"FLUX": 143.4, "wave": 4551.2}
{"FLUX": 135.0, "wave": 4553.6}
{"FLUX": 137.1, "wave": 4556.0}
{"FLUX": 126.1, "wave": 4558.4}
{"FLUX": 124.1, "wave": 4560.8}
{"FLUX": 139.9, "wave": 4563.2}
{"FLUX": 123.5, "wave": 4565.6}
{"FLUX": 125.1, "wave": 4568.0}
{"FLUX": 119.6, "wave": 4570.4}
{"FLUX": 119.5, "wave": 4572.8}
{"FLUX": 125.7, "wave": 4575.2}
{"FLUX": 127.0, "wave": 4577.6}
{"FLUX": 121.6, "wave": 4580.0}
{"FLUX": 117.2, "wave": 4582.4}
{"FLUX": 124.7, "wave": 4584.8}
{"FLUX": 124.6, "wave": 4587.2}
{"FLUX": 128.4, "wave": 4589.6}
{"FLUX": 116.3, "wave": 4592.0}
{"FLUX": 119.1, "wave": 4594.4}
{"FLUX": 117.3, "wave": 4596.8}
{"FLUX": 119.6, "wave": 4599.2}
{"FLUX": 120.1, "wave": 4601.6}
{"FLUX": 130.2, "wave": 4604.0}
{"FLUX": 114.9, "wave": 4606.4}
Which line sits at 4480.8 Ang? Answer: C IV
